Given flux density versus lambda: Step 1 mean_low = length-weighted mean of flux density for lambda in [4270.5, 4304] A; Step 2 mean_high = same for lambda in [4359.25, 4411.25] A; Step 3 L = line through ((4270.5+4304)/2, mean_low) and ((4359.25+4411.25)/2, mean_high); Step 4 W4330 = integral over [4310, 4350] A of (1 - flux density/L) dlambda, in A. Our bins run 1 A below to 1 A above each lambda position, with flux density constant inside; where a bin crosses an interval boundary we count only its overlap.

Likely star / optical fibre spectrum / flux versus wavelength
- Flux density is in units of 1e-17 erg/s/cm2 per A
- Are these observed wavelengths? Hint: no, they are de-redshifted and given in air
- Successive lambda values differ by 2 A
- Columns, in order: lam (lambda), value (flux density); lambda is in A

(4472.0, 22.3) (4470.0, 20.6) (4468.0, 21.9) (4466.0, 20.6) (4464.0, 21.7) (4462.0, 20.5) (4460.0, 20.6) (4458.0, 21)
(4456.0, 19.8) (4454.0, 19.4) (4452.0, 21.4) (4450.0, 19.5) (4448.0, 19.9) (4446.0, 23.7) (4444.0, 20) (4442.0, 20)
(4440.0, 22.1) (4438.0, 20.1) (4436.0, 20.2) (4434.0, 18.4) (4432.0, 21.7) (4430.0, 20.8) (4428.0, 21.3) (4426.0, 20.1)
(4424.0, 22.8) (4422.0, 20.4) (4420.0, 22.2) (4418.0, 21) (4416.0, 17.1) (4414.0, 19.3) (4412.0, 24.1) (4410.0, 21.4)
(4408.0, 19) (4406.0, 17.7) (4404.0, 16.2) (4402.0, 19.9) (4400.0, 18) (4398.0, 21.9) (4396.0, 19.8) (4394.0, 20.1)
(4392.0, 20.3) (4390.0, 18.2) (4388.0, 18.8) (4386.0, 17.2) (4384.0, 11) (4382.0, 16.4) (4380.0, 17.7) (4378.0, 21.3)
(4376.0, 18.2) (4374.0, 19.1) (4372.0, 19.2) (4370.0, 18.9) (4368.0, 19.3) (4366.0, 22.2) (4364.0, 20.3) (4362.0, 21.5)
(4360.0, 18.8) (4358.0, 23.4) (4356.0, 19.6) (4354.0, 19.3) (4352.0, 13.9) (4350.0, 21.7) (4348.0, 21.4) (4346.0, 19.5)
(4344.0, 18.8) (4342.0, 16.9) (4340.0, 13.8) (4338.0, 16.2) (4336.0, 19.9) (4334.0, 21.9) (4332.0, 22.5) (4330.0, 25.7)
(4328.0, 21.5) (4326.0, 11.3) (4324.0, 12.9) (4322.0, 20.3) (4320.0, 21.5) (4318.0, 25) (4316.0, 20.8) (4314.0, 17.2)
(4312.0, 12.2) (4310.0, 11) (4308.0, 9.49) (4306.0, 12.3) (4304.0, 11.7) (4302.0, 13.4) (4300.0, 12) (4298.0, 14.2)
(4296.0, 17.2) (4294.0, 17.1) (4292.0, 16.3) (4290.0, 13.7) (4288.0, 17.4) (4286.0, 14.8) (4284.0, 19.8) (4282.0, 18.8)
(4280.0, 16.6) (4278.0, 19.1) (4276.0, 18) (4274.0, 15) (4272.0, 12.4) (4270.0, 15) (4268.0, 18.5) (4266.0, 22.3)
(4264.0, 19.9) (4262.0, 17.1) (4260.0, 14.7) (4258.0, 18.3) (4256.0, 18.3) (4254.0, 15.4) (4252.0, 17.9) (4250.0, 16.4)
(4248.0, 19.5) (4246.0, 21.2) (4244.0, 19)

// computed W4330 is -3.7 A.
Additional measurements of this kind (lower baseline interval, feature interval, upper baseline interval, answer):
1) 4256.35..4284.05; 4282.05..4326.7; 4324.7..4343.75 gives 6.23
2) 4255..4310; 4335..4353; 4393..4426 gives -0.06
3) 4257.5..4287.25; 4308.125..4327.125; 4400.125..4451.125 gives 1.69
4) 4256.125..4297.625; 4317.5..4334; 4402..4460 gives -1.75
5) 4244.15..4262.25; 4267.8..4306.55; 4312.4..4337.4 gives 6.29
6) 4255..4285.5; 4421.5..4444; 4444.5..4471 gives -0.36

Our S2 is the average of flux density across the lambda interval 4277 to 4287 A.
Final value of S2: 17.8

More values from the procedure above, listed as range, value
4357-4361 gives 21.1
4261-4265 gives 18.5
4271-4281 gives 16.2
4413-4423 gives 20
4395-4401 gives 19.9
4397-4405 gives 19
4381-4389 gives 15.8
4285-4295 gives 15.9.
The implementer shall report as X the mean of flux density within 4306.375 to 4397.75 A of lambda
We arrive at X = 18.6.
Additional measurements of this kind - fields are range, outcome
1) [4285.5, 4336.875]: 16.7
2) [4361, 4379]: 20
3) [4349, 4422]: 19.3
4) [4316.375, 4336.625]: 20.3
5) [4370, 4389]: 17.7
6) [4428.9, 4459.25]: 20.5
